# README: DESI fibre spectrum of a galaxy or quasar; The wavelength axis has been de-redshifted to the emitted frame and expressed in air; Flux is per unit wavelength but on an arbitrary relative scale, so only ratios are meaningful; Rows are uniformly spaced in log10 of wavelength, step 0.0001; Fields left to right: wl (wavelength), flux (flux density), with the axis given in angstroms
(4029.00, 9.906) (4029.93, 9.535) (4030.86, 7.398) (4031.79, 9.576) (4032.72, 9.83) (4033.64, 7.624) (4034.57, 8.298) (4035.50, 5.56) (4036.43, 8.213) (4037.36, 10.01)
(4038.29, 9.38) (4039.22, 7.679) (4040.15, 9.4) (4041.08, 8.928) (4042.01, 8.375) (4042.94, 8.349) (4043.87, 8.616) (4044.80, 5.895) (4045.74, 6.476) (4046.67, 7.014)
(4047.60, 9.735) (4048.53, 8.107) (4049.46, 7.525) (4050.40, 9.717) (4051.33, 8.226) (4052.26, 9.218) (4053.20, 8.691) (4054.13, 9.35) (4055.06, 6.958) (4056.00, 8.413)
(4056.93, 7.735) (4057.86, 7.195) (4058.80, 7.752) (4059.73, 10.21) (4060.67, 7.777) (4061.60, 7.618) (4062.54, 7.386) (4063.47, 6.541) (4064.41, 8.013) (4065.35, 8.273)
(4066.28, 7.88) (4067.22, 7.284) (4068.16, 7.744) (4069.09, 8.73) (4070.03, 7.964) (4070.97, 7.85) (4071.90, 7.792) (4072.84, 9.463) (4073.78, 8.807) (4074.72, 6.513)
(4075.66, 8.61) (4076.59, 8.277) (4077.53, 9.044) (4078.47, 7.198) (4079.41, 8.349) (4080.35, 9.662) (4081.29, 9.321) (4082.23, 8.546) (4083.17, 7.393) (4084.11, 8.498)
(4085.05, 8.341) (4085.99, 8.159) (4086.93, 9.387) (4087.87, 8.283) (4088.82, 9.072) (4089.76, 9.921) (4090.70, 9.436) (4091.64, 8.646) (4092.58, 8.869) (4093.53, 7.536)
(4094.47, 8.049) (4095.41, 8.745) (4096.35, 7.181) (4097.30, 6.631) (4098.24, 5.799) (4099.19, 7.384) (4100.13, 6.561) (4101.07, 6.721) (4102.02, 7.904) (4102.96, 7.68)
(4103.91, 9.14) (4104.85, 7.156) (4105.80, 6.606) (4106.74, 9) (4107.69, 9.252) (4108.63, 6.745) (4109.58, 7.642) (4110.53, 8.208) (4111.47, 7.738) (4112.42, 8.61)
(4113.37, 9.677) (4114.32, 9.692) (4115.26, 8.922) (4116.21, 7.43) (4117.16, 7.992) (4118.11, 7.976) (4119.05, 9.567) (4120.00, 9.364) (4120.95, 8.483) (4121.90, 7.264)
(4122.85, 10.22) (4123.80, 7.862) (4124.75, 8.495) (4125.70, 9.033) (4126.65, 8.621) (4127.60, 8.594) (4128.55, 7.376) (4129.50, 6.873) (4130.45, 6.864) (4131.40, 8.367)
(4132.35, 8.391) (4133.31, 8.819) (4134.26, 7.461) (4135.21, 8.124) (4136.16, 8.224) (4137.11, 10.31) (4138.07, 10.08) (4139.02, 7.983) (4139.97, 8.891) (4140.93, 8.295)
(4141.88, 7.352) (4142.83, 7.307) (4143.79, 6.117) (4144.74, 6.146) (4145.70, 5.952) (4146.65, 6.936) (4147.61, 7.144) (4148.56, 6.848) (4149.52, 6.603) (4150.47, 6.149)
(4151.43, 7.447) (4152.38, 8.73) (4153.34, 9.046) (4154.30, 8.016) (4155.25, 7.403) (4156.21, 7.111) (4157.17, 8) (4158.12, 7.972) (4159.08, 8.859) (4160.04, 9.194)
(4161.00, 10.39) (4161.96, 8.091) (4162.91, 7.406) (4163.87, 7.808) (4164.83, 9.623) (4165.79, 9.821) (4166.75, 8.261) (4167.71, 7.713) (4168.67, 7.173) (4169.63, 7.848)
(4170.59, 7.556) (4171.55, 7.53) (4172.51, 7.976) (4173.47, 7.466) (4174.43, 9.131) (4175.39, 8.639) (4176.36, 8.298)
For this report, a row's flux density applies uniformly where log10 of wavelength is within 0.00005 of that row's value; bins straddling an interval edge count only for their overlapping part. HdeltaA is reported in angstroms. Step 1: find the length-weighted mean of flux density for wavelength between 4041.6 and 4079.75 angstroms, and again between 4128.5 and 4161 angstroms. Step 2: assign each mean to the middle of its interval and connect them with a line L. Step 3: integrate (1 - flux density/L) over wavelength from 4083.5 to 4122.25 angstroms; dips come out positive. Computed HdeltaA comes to -1.2 angstroms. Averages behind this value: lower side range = 8.06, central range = 8.18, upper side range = 7.82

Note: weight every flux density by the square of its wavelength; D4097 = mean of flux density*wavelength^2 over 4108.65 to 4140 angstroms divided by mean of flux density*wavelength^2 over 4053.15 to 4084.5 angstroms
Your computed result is 1.1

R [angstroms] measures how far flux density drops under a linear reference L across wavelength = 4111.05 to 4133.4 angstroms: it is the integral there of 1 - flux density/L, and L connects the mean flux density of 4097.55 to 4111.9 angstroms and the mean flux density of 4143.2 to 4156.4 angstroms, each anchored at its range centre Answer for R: -3.1 angstroms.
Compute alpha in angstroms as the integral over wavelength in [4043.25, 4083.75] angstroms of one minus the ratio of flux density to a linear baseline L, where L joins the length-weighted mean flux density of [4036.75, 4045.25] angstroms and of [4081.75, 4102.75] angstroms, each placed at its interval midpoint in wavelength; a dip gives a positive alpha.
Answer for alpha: 0.9 angstroms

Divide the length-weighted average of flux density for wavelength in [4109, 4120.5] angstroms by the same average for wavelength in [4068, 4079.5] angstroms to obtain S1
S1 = 1.04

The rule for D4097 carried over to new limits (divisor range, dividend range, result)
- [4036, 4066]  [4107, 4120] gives 1.06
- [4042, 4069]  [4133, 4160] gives 1.02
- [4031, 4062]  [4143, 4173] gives 0.99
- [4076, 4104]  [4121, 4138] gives 1.04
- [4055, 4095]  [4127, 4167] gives 1.00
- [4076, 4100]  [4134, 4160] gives 0.96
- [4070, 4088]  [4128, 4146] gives 0.96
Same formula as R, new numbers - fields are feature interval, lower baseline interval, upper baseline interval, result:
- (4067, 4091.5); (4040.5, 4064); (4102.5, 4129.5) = -0.81 angstroms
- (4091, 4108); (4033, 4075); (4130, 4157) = 0.42 angstroms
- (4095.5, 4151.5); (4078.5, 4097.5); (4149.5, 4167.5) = 3.18 angstroms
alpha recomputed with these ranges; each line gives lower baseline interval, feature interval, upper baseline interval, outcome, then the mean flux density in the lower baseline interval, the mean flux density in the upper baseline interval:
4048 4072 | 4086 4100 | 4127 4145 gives -0.2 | 8.08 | 8.01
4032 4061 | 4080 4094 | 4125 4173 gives -1.0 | 8.28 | 7.96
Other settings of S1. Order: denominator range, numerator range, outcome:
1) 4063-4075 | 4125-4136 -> 1.02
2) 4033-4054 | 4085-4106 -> 0.96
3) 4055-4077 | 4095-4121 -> 1.00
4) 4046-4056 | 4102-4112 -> 0.94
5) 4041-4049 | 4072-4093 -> 1.09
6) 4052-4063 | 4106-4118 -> 1.02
